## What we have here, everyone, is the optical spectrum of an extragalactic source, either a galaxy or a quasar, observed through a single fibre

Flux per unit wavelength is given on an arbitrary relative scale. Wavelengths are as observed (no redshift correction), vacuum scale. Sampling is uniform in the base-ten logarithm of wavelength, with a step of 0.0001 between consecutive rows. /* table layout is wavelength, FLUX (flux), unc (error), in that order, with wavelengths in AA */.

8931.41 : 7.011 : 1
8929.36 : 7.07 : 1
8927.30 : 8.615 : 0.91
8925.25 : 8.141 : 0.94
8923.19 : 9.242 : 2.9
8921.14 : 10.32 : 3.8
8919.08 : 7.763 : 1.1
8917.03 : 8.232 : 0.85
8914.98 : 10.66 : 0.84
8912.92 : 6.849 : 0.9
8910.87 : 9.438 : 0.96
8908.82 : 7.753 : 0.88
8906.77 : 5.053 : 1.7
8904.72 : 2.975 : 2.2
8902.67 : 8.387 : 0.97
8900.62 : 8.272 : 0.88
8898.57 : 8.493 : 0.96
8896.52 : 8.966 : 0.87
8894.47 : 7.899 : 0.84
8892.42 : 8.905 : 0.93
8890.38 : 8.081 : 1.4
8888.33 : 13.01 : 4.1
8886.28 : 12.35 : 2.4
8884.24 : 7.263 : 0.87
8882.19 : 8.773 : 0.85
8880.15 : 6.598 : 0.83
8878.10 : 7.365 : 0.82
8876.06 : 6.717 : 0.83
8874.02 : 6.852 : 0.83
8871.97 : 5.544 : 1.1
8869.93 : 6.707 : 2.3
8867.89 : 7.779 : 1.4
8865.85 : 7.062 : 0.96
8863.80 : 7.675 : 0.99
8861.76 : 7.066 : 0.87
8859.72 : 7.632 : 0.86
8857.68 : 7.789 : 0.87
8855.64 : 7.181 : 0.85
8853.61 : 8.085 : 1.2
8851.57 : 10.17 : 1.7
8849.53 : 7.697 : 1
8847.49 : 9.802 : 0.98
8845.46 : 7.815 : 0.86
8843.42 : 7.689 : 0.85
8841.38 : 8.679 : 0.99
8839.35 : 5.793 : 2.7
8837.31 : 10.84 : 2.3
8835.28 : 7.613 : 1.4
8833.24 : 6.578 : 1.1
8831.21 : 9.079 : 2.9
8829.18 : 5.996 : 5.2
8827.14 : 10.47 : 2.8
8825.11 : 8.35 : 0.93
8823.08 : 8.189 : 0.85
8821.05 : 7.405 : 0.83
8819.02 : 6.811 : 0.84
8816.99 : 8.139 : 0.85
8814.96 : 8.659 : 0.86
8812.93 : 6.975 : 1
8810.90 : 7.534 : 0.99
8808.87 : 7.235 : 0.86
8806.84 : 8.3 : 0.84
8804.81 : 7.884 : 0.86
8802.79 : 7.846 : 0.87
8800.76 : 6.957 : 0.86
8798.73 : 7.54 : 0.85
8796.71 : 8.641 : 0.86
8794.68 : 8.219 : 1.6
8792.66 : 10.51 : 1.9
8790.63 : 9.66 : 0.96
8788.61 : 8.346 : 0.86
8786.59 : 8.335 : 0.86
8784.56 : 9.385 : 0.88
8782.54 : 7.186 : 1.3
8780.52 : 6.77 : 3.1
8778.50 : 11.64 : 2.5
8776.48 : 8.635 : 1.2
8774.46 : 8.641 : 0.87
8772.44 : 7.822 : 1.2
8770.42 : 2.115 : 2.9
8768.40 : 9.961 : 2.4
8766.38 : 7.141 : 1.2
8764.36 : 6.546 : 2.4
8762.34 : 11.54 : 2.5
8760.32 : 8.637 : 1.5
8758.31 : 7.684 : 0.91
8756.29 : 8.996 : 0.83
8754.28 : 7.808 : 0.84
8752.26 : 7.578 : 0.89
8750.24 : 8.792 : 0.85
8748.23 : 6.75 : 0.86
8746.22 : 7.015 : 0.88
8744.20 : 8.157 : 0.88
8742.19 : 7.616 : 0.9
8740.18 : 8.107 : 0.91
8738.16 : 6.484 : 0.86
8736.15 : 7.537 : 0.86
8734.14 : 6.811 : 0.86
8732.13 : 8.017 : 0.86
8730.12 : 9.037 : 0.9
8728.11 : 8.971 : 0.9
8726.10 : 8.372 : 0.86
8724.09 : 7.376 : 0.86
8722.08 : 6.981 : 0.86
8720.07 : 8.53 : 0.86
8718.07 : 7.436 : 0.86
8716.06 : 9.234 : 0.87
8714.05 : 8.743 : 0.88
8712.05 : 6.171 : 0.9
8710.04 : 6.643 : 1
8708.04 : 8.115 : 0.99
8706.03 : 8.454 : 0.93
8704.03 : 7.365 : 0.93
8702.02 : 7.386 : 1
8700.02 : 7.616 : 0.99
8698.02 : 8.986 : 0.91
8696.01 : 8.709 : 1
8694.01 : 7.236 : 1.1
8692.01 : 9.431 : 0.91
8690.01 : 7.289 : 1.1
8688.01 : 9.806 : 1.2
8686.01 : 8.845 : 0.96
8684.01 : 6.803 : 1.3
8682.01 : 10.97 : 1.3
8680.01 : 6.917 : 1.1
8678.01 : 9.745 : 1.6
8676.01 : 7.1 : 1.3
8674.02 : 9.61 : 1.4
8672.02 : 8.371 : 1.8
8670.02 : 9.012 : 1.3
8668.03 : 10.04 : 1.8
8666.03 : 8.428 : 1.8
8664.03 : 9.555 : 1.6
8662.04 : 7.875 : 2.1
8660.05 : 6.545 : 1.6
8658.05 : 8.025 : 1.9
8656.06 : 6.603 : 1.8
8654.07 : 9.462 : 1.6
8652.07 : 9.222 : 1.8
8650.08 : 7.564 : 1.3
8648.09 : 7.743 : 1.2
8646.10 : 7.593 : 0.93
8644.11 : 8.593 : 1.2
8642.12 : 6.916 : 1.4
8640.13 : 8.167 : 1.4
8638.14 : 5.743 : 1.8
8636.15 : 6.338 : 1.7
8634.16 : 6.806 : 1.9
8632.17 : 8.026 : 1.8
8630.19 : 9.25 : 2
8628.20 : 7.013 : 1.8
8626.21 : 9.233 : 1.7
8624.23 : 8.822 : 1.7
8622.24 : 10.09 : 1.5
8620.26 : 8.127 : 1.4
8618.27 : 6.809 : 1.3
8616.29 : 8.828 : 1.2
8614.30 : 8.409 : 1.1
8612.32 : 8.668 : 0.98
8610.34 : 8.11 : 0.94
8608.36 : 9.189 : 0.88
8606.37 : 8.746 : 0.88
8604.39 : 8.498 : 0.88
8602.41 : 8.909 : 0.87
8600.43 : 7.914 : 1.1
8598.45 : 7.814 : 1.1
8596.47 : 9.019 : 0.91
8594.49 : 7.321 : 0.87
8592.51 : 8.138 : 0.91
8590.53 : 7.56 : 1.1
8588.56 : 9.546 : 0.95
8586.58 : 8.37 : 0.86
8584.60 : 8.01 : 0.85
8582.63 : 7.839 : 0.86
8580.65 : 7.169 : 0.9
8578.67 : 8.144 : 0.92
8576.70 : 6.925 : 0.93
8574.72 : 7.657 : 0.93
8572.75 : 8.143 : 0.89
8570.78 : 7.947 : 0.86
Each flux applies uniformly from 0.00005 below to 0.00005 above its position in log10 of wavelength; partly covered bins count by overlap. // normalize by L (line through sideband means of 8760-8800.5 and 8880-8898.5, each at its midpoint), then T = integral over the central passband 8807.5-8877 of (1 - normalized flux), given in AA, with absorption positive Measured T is 8.29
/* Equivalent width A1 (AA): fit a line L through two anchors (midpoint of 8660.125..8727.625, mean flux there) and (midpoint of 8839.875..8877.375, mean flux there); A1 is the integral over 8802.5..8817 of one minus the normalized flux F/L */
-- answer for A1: 0.0 AA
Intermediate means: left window 8.26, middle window 7.8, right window 7.64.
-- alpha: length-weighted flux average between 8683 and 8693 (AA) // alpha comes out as 8.44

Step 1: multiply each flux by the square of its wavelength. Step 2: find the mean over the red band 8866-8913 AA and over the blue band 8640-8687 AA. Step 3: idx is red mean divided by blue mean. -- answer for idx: 1.0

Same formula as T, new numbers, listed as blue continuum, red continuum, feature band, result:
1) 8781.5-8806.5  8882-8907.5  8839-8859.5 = 0.6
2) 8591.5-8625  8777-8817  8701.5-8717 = 1.1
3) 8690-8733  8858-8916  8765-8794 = -1.2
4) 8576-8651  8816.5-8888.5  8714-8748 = 0.6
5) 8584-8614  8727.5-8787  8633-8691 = 0.7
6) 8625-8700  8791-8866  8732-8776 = 2.1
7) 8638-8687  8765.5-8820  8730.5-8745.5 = 1.0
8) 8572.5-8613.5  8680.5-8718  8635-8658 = 1.5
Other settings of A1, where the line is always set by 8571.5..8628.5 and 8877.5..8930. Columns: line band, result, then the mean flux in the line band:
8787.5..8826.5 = 1.07 AA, 8.09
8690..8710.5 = 0.72 AA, 8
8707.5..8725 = 1.28 AA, 7.69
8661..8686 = -1.29 AA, 8.7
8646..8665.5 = 0.53 AA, 8.05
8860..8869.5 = 1.09 AA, 7.37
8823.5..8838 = -0.06 AA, 8.36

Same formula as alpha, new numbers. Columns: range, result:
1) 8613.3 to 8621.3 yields 8.06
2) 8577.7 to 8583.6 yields 7.7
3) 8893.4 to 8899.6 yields 8.45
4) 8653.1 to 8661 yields 7.66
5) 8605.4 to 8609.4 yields 8.94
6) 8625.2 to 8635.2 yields 8.06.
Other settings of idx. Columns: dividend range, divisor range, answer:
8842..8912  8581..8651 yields 1.04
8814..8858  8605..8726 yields 1.04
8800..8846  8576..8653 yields 1.02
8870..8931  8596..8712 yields 1.04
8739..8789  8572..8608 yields 1.03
